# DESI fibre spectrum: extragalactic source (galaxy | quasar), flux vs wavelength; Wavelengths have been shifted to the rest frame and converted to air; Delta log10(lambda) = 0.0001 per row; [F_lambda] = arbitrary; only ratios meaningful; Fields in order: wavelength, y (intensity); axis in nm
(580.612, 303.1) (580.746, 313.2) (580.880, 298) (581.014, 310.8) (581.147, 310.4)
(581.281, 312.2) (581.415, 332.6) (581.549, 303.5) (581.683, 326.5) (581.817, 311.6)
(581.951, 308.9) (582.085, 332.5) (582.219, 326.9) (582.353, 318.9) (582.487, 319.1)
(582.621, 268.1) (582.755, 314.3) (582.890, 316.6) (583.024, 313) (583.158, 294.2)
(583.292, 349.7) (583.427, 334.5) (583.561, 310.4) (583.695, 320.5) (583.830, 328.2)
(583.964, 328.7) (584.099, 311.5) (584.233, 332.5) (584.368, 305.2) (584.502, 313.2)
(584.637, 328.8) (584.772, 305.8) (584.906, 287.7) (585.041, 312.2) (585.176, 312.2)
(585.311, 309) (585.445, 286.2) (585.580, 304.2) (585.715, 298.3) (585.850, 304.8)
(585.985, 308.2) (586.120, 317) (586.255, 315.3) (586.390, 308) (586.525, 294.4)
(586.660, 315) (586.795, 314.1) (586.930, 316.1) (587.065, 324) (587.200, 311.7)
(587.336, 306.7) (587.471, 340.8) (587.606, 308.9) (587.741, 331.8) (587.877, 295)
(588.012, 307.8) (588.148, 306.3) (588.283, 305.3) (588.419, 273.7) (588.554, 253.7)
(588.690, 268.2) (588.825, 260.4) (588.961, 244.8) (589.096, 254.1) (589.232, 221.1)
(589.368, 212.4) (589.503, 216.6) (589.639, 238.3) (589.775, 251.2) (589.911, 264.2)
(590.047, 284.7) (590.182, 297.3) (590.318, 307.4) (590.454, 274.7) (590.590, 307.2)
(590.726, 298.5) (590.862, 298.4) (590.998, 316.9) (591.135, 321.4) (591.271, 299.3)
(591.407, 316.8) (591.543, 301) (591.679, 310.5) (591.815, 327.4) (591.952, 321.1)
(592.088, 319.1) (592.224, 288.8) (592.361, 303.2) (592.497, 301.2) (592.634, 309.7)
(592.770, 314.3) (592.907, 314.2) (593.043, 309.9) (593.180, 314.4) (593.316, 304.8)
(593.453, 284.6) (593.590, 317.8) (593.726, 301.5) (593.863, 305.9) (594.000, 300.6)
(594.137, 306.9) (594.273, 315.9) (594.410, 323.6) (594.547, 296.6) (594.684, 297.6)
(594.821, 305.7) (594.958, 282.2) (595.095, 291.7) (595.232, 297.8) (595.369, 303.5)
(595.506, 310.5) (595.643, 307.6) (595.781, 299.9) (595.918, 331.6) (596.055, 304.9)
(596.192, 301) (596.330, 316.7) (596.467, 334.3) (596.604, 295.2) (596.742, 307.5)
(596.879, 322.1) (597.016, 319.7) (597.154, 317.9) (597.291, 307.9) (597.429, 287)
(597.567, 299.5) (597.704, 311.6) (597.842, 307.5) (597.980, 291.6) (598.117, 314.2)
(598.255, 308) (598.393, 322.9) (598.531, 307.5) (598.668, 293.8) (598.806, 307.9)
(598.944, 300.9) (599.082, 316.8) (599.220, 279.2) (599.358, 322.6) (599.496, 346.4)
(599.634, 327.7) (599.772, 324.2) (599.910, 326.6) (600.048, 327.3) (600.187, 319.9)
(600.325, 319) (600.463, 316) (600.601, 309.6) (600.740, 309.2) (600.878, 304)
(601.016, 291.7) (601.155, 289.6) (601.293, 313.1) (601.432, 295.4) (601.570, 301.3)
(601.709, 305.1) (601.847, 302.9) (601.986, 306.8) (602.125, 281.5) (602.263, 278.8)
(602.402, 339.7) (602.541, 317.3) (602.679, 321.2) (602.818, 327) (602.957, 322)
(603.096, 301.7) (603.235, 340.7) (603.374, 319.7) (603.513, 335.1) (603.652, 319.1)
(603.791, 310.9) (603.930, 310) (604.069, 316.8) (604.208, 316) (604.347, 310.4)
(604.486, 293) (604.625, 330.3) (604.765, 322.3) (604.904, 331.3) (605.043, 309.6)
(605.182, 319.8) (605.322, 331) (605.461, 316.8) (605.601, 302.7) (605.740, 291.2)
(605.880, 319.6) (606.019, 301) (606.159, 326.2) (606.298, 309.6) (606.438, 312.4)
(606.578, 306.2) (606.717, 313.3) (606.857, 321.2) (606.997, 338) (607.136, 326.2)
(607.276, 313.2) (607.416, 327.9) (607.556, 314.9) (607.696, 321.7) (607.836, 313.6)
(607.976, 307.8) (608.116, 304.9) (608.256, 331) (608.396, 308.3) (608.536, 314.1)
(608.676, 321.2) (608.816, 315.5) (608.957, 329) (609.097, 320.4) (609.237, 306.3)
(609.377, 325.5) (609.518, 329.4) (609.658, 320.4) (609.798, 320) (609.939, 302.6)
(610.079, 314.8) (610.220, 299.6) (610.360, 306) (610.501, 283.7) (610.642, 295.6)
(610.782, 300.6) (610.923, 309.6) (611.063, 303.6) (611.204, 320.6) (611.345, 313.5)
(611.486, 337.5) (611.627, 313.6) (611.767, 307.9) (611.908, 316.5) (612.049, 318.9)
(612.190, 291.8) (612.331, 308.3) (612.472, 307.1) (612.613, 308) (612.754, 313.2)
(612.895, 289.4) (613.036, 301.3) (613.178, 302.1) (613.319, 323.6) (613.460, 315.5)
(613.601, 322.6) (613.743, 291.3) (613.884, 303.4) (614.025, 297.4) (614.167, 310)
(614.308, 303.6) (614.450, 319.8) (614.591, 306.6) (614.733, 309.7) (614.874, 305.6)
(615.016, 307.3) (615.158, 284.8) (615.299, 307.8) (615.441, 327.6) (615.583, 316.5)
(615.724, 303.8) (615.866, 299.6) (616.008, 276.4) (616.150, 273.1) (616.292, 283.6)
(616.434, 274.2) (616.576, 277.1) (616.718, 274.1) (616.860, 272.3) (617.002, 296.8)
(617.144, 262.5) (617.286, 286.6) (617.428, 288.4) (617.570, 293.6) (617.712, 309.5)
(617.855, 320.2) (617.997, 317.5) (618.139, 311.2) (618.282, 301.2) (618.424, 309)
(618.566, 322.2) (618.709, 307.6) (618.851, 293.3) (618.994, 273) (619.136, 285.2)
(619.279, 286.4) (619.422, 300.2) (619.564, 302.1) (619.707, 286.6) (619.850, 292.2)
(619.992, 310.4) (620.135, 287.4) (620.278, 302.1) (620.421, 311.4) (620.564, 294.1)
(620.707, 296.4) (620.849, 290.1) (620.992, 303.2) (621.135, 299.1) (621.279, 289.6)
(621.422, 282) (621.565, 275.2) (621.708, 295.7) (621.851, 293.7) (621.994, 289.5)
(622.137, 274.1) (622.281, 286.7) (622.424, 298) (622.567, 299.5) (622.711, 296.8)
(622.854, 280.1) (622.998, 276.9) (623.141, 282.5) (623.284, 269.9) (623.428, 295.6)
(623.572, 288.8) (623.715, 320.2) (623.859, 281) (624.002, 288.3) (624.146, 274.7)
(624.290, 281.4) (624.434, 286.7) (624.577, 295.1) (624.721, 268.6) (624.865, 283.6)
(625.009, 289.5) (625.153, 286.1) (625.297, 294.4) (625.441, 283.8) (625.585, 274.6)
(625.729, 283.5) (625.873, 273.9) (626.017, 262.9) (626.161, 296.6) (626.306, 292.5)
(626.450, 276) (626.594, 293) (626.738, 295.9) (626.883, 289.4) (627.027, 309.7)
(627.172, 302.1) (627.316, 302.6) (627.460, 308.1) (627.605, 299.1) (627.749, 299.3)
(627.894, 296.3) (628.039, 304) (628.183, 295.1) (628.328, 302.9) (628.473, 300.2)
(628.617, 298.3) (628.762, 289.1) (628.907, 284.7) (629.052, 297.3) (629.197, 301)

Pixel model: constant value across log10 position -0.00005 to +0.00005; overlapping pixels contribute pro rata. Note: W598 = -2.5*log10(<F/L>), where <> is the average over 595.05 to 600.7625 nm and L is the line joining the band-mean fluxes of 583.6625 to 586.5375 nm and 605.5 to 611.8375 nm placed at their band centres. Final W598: 0.00 mag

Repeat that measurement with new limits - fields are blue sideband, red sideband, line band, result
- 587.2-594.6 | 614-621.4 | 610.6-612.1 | -0.06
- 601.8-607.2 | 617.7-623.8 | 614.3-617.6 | 0.03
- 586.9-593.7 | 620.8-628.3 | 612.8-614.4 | -0.05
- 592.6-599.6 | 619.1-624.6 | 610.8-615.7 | -0.04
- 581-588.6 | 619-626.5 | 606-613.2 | -0.06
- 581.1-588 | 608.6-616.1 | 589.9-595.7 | 0.03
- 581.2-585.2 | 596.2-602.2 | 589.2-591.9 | 0.10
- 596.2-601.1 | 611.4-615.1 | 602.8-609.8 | -0.03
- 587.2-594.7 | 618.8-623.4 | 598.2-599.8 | -0.07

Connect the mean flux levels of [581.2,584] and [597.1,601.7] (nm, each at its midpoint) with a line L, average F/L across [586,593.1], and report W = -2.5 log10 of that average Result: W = 0.07 mag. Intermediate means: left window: 317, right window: 310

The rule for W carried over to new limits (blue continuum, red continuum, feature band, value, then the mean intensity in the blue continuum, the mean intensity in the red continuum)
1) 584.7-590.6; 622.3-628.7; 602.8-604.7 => -0.10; 290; 290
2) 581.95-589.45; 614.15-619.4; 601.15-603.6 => -0.04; 304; 297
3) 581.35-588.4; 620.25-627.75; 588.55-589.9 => 0.27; 313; 290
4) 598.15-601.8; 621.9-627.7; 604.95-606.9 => -0.03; 311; 288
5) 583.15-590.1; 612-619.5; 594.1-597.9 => -0.03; 297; 300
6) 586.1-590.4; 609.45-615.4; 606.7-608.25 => -0.05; 286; 308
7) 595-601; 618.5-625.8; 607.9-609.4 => -0.05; 311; 290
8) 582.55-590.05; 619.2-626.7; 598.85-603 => -0.06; 298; 289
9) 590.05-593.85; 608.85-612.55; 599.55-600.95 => -0.03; 306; 312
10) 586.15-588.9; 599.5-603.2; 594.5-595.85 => 0.03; 303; 312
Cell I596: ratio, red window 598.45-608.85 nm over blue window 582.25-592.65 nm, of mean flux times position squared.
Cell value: 1.10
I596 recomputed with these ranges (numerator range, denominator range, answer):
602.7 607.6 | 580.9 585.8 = 1.09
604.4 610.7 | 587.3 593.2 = 1.15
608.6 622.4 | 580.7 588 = 1.07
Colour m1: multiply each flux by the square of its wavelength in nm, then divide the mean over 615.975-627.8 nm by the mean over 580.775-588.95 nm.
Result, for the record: 1.06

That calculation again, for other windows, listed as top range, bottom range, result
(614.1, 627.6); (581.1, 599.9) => 1.06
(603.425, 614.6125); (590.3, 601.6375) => 1.06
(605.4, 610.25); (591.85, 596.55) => 1.08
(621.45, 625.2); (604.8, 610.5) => 0.96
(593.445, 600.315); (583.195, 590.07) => 1.08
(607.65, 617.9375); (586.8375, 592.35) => 1.14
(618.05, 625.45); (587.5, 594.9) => 1.10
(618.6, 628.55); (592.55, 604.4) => 1.02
